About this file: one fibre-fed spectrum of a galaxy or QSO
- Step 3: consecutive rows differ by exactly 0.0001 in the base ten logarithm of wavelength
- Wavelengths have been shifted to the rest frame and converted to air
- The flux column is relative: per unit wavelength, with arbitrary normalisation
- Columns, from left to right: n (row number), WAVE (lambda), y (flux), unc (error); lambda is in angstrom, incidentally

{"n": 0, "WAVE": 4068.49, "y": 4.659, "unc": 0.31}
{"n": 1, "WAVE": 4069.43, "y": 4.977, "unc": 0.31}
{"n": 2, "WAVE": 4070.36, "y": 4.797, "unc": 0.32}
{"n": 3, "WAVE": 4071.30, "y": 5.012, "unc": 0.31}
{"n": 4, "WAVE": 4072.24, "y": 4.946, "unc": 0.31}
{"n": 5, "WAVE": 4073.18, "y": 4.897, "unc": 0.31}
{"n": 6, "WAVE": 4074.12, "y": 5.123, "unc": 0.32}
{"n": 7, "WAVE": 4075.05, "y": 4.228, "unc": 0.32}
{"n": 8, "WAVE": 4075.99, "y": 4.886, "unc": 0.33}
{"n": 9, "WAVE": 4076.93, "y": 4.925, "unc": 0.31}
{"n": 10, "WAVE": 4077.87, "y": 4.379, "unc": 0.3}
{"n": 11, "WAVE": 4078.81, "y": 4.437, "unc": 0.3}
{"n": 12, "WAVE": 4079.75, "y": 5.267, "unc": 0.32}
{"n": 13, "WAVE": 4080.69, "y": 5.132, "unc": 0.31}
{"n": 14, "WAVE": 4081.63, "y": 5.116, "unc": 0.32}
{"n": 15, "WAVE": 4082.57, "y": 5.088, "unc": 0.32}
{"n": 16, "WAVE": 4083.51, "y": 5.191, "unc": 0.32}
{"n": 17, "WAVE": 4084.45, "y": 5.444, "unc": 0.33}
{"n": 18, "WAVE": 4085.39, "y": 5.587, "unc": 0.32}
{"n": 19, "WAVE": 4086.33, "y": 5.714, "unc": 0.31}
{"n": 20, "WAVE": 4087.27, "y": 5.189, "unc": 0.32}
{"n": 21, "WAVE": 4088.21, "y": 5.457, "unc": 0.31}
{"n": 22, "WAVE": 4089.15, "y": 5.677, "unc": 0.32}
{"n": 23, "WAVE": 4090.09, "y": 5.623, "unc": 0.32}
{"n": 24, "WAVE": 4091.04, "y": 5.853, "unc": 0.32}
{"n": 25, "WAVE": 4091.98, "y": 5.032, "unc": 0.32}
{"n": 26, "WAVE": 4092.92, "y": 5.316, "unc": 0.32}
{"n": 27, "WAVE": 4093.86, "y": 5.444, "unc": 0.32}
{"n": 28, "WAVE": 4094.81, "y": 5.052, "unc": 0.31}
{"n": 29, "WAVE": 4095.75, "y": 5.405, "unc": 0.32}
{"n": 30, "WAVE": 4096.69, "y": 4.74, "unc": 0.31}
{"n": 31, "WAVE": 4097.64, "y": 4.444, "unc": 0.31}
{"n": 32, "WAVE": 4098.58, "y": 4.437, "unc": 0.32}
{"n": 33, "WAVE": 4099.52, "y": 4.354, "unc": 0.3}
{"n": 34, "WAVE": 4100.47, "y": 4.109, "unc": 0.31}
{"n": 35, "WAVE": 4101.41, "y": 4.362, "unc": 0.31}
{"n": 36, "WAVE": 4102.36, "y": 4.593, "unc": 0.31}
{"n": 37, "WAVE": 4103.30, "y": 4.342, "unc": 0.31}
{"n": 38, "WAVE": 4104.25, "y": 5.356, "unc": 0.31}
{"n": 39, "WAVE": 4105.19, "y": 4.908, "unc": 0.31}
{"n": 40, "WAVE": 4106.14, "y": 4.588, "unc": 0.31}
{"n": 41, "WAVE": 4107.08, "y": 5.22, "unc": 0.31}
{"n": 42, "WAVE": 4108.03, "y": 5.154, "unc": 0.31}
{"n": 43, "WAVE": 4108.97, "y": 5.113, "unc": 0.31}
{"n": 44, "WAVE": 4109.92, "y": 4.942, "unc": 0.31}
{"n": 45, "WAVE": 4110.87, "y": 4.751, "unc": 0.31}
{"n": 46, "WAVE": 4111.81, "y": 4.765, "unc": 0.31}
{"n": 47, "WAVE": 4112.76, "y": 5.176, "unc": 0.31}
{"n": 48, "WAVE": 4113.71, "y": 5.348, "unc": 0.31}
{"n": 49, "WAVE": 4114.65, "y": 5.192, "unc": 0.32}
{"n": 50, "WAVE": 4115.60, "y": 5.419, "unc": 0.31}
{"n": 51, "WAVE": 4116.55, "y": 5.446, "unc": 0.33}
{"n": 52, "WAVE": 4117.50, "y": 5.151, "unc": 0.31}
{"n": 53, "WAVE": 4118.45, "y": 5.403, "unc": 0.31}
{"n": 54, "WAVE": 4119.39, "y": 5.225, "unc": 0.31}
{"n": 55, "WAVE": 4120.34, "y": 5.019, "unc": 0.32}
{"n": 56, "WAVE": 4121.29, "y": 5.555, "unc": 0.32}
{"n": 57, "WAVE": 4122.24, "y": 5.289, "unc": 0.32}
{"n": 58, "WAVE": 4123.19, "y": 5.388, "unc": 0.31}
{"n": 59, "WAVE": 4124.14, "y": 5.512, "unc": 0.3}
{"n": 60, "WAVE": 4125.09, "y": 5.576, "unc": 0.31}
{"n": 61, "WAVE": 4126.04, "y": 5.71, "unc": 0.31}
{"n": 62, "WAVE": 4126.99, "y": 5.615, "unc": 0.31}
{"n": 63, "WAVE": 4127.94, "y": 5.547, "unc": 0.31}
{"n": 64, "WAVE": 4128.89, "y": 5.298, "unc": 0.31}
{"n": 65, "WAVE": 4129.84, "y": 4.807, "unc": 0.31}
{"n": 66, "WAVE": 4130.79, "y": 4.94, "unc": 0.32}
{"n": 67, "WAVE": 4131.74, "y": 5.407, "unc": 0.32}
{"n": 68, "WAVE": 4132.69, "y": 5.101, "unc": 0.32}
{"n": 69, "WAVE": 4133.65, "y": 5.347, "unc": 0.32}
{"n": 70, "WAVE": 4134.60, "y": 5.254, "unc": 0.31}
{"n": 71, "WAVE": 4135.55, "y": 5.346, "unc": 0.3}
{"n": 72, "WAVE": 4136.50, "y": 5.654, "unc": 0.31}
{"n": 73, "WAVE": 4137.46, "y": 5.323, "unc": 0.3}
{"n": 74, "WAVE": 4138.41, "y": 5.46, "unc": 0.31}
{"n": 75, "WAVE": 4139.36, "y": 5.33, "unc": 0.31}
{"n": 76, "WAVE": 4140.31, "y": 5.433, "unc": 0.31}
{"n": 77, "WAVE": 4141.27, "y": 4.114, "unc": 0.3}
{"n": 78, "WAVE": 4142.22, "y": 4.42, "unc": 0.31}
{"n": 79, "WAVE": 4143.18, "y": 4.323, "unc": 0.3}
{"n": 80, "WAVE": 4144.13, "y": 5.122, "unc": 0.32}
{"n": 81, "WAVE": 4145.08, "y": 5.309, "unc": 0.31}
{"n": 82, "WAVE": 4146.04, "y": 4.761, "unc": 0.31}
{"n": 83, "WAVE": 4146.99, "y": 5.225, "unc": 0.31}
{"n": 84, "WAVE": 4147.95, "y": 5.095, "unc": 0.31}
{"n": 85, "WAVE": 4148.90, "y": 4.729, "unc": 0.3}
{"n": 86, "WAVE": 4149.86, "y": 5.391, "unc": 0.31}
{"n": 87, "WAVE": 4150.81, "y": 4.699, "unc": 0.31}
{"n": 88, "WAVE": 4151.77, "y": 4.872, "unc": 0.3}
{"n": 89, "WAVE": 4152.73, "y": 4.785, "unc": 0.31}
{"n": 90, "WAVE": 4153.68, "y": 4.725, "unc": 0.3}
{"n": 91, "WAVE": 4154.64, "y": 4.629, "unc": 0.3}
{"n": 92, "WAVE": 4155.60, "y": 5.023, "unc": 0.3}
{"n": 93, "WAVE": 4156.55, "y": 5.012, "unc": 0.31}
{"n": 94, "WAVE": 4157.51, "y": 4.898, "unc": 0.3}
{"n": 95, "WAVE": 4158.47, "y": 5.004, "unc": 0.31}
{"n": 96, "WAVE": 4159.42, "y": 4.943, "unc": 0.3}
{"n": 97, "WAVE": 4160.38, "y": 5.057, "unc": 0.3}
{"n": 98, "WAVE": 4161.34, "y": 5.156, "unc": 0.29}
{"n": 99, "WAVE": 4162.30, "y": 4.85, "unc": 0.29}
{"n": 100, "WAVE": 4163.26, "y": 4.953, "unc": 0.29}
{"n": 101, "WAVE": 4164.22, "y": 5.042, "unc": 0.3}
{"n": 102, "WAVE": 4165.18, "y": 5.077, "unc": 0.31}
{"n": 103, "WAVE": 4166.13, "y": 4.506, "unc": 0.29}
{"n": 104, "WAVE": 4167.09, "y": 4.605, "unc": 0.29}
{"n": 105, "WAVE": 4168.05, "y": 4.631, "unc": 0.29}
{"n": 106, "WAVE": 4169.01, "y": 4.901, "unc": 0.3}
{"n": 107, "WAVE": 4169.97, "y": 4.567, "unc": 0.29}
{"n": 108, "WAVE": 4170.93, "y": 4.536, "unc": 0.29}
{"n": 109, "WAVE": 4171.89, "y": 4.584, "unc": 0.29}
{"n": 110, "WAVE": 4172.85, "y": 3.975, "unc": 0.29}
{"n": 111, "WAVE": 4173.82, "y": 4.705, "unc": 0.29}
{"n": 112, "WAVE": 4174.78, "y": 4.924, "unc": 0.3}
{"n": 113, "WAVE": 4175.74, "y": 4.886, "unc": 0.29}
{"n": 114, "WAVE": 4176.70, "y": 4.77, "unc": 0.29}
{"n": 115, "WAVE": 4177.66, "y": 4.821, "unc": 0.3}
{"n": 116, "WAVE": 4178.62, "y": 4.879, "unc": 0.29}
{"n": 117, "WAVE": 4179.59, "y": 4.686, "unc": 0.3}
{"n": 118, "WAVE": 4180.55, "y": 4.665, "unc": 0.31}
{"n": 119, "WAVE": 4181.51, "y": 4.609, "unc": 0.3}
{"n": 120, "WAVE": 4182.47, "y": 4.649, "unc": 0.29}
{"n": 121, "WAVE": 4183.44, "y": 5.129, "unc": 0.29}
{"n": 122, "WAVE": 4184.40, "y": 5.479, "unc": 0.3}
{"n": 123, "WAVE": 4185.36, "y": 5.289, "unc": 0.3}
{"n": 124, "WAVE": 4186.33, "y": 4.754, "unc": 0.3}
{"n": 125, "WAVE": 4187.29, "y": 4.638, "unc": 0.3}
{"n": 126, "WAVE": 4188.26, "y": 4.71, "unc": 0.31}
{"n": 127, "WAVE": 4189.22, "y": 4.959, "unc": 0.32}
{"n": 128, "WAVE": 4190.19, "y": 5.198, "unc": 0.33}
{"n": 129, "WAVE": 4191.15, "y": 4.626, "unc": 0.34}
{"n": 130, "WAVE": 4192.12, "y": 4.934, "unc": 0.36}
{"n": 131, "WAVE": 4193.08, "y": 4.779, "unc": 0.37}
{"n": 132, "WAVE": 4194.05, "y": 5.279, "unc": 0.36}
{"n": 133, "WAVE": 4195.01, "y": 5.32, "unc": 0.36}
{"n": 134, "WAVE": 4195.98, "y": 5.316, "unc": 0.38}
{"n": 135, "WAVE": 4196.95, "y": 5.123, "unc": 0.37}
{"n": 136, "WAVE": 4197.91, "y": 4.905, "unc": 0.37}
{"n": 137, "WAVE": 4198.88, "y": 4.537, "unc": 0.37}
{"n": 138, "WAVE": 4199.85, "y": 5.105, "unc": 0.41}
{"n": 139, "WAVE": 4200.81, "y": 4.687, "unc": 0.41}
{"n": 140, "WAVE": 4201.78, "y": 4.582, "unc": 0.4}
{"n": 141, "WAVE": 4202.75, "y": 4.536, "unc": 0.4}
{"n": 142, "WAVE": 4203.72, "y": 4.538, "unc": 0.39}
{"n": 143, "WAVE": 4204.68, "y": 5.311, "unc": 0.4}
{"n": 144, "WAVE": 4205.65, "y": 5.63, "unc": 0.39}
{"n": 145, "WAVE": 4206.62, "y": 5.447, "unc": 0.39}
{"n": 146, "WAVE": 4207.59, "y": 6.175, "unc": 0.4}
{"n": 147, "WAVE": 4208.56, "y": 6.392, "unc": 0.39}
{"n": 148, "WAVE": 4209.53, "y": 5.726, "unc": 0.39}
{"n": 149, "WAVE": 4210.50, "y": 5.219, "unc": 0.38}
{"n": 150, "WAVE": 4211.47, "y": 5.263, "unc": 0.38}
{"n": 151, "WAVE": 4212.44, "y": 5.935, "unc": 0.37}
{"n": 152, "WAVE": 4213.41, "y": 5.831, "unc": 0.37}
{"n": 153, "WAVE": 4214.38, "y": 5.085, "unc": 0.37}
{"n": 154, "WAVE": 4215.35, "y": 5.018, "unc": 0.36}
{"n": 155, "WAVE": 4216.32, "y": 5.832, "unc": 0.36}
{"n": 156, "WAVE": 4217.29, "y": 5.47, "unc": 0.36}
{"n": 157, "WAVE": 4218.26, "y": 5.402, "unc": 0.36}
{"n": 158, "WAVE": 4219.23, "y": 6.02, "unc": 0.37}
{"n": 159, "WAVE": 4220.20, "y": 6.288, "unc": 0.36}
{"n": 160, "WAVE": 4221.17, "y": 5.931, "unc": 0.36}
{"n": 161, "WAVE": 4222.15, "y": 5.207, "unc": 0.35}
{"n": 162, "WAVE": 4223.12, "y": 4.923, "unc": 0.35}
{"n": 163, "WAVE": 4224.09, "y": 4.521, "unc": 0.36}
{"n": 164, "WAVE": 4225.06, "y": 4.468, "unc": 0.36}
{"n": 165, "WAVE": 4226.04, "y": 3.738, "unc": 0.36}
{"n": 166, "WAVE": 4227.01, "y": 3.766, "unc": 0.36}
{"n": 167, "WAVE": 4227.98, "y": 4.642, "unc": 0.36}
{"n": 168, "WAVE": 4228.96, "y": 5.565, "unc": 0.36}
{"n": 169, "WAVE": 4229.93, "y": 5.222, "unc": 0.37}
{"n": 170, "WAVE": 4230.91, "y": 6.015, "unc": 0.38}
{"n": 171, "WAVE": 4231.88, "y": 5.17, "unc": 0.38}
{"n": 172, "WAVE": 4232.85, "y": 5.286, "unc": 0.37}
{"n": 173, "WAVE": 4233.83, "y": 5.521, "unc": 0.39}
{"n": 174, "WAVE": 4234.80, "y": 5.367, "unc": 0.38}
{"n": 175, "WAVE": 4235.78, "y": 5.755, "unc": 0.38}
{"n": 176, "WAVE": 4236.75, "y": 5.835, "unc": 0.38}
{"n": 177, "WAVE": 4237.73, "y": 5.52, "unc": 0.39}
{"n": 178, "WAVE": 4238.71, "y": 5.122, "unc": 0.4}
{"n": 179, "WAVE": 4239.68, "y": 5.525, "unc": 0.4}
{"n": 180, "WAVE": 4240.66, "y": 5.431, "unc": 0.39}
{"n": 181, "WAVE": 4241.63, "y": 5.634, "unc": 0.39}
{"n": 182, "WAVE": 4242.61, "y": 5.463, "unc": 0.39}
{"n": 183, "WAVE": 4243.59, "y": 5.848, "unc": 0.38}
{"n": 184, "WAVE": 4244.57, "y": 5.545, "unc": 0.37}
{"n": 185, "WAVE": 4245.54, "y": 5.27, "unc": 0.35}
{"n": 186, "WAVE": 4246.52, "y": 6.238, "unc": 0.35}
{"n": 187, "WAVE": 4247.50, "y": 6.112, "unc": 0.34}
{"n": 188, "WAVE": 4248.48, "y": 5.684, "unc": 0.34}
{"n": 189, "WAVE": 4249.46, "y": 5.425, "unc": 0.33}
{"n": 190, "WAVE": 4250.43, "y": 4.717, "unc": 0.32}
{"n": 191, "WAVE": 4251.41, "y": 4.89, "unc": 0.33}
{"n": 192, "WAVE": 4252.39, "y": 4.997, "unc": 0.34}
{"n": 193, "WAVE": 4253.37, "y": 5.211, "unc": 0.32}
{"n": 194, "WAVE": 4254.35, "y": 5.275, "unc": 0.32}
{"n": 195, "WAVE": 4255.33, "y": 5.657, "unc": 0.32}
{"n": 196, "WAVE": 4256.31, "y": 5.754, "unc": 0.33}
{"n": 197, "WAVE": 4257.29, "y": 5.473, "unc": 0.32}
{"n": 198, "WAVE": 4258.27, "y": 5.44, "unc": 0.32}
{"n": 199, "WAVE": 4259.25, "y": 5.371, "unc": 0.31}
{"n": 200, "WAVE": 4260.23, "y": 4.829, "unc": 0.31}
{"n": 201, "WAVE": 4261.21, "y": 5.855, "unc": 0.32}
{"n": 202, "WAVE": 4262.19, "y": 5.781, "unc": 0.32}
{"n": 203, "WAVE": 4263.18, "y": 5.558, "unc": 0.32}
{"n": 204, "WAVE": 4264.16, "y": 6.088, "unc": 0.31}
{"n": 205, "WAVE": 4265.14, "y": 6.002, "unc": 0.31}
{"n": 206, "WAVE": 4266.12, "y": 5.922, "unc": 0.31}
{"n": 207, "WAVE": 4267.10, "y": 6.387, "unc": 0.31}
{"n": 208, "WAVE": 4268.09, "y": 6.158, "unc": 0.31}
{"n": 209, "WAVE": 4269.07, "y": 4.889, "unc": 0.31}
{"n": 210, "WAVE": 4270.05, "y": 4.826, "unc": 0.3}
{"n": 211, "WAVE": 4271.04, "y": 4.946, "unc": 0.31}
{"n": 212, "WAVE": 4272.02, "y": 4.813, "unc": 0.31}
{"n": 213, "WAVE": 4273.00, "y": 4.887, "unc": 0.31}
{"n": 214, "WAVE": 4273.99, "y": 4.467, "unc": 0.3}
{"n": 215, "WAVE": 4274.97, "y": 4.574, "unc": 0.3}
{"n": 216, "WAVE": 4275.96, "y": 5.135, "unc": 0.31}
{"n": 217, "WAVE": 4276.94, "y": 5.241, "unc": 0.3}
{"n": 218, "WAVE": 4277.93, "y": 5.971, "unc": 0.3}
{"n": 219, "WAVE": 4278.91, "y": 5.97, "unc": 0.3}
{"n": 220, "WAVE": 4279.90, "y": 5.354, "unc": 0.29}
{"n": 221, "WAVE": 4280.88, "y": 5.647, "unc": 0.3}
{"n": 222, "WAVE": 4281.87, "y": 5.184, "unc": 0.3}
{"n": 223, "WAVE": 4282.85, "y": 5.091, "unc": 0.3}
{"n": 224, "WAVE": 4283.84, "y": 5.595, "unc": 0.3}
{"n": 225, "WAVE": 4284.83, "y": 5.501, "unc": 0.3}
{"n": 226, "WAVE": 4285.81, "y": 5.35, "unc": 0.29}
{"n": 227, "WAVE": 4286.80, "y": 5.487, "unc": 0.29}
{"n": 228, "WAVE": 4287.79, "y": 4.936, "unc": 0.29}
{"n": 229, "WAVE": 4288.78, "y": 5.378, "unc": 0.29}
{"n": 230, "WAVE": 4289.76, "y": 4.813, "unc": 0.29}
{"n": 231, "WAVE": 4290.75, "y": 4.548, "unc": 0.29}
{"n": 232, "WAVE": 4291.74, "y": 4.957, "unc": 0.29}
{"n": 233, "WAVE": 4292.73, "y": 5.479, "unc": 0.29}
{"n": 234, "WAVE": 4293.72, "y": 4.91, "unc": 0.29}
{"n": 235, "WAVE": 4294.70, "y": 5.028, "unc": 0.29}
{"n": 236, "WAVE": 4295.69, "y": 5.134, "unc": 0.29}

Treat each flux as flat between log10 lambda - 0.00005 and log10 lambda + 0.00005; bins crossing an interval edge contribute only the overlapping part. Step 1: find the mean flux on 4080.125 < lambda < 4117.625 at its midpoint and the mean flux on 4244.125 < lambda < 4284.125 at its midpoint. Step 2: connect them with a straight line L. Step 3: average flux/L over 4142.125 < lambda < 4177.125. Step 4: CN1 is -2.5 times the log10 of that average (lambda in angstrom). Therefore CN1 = 0.08 mag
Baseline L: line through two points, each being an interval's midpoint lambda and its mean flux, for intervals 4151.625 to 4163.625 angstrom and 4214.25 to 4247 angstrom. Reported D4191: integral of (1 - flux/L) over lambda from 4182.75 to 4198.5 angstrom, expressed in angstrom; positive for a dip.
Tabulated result 0.28 angstrom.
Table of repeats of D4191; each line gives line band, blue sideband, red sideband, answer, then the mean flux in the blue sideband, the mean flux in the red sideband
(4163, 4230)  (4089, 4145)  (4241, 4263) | 3.88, 5.11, 5.48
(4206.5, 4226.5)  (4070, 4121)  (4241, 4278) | -0.39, 5.04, 5.42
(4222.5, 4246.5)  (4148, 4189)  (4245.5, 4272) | 0.40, 4.83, 5.5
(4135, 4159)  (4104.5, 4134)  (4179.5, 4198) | 0.62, 5.22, 4.96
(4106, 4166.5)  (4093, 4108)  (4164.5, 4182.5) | -4.70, 4.78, 4.69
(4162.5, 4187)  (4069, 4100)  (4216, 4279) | 2.12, 5.07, 5.38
